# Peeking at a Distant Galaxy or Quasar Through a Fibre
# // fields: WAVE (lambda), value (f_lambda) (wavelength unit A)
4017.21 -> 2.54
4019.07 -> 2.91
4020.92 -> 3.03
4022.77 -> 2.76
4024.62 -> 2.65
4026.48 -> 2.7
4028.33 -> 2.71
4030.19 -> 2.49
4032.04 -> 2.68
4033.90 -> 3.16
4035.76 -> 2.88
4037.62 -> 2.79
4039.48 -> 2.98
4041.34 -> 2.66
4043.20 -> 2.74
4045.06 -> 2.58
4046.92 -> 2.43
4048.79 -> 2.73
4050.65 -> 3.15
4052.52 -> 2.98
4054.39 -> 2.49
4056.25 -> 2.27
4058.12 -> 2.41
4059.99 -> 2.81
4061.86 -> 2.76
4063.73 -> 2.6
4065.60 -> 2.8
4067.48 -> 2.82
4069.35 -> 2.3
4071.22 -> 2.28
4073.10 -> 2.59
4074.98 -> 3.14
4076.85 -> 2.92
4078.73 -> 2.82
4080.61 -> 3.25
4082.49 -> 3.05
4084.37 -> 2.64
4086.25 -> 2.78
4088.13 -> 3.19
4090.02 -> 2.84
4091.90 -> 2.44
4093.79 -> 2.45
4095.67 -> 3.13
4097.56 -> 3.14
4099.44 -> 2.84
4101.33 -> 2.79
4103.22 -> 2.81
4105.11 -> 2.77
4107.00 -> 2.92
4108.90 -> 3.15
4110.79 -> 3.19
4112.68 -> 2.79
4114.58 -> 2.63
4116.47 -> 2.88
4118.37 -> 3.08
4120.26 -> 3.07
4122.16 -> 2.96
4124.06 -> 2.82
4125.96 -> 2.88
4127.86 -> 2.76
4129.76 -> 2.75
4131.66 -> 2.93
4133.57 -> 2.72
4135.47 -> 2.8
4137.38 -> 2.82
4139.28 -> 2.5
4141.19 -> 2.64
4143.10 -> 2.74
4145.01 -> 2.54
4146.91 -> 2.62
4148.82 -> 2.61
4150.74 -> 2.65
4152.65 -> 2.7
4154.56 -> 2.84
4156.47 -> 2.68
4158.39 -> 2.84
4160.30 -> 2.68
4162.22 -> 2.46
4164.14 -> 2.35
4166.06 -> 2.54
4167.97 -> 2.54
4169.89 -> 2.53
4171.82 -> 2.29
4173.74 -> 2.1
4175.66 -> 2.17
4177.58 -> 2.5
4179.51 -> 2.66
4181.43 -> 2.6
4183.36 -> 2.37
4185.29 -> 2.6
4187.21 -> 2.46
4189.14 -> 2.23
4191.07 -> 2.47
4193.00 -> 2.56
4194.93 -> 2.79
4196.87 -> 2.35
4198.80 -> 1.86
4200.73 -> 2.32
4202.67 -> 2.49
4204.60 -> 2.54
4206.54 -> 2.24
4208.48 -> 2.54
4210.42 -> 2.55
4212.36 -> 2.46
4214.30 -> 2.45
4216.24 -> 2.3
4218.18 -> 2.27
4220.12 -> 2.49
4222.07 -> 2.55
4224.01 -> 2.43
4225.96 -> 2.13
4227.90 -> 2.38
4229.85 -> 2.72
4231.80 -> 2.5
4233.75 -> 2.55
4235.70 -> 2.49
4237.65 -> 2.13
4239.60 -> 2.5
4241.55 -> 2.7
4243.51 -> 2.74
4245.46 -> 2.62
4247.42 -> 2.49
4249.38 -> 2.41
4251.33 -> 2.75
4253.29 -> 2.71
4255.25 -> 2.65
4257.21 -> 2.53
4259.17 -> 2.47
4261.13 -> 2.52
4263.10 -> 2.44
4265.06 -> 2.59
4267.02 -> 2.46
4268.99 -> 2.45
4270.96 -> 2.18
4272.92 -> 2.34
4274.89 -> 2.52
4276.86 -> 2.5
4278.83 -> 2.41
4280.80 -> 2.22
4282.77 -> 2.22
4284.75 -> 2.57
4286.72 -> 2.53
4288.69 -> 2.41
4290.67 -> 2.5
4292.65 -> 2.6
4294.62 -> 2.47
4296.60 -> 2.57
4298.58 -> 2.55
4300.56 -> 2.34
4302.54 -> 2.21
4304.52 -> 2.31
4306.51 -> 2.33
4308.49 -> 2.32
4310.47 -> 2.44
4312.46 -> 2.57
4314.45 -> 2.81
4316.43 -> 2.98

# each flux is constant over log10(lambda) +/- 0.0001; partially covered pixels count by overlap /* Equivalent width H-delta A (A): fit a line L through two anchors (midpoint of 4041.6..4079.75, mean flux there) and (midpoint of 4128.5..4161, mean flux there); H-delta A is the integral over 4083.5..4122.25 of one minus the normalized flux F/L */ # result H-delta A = -2.63 A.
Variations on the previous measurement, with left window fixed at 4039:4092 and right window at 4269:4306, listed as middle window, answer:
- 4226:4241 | 0.2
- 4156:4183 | 1.0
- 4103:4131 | -2.5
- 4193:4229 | 1.8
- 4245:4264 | -0.7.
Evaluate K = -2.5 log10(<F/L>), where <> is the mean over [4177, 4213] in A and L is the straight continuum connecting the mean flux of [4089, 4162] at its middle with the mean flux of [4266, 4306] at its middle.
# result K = 0.08 mag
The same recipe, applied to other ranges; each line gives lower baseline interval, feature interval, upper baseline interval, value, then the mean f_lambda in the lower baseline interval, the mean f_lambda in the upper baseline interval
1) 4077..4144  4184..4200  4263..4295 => 0.10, 2.86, 2.44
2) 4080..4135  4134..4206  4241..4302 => 0.09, 2.88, 2.49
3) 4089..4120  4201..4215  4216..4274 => 0.06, 2.87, 2.49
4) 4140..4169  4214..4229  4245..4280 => 0.08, 2.63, 2.5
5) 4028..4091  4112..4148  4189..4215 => -0.08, 2.76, 2.42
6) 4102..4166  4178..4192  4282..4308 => 0.08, 2.77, 2.43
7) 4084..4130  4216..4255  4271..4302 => 0.03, 2.87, 2.44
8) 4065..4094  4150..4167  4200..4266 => 0.00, 2.78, 2.49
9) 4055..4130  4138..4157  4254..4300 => 0.02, 2.81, 2.47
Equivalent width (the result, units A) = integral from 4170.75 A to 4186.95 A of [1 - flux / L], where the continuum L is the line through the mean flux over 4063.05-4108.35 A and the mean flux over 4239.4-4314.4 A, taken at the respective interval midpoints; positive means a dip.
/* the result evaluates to 1.4 A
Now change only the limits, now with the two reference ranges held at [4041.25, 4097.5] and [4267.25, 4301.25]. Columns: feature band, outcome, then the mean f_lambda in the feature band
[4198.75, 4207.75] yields 0.74 A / 2.34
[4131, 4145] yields -0.39 A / 2.72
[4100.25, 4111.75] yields -1.06 A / 2.94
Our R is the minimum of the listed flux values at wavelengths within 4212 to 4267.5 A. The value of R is 2.13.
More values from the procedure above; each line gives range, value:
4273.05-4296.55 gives 2.22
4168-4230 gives 1.86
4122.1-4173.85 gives 2.1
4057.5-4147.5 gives 2.28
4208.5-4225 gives 2.27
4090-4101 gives 2.44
